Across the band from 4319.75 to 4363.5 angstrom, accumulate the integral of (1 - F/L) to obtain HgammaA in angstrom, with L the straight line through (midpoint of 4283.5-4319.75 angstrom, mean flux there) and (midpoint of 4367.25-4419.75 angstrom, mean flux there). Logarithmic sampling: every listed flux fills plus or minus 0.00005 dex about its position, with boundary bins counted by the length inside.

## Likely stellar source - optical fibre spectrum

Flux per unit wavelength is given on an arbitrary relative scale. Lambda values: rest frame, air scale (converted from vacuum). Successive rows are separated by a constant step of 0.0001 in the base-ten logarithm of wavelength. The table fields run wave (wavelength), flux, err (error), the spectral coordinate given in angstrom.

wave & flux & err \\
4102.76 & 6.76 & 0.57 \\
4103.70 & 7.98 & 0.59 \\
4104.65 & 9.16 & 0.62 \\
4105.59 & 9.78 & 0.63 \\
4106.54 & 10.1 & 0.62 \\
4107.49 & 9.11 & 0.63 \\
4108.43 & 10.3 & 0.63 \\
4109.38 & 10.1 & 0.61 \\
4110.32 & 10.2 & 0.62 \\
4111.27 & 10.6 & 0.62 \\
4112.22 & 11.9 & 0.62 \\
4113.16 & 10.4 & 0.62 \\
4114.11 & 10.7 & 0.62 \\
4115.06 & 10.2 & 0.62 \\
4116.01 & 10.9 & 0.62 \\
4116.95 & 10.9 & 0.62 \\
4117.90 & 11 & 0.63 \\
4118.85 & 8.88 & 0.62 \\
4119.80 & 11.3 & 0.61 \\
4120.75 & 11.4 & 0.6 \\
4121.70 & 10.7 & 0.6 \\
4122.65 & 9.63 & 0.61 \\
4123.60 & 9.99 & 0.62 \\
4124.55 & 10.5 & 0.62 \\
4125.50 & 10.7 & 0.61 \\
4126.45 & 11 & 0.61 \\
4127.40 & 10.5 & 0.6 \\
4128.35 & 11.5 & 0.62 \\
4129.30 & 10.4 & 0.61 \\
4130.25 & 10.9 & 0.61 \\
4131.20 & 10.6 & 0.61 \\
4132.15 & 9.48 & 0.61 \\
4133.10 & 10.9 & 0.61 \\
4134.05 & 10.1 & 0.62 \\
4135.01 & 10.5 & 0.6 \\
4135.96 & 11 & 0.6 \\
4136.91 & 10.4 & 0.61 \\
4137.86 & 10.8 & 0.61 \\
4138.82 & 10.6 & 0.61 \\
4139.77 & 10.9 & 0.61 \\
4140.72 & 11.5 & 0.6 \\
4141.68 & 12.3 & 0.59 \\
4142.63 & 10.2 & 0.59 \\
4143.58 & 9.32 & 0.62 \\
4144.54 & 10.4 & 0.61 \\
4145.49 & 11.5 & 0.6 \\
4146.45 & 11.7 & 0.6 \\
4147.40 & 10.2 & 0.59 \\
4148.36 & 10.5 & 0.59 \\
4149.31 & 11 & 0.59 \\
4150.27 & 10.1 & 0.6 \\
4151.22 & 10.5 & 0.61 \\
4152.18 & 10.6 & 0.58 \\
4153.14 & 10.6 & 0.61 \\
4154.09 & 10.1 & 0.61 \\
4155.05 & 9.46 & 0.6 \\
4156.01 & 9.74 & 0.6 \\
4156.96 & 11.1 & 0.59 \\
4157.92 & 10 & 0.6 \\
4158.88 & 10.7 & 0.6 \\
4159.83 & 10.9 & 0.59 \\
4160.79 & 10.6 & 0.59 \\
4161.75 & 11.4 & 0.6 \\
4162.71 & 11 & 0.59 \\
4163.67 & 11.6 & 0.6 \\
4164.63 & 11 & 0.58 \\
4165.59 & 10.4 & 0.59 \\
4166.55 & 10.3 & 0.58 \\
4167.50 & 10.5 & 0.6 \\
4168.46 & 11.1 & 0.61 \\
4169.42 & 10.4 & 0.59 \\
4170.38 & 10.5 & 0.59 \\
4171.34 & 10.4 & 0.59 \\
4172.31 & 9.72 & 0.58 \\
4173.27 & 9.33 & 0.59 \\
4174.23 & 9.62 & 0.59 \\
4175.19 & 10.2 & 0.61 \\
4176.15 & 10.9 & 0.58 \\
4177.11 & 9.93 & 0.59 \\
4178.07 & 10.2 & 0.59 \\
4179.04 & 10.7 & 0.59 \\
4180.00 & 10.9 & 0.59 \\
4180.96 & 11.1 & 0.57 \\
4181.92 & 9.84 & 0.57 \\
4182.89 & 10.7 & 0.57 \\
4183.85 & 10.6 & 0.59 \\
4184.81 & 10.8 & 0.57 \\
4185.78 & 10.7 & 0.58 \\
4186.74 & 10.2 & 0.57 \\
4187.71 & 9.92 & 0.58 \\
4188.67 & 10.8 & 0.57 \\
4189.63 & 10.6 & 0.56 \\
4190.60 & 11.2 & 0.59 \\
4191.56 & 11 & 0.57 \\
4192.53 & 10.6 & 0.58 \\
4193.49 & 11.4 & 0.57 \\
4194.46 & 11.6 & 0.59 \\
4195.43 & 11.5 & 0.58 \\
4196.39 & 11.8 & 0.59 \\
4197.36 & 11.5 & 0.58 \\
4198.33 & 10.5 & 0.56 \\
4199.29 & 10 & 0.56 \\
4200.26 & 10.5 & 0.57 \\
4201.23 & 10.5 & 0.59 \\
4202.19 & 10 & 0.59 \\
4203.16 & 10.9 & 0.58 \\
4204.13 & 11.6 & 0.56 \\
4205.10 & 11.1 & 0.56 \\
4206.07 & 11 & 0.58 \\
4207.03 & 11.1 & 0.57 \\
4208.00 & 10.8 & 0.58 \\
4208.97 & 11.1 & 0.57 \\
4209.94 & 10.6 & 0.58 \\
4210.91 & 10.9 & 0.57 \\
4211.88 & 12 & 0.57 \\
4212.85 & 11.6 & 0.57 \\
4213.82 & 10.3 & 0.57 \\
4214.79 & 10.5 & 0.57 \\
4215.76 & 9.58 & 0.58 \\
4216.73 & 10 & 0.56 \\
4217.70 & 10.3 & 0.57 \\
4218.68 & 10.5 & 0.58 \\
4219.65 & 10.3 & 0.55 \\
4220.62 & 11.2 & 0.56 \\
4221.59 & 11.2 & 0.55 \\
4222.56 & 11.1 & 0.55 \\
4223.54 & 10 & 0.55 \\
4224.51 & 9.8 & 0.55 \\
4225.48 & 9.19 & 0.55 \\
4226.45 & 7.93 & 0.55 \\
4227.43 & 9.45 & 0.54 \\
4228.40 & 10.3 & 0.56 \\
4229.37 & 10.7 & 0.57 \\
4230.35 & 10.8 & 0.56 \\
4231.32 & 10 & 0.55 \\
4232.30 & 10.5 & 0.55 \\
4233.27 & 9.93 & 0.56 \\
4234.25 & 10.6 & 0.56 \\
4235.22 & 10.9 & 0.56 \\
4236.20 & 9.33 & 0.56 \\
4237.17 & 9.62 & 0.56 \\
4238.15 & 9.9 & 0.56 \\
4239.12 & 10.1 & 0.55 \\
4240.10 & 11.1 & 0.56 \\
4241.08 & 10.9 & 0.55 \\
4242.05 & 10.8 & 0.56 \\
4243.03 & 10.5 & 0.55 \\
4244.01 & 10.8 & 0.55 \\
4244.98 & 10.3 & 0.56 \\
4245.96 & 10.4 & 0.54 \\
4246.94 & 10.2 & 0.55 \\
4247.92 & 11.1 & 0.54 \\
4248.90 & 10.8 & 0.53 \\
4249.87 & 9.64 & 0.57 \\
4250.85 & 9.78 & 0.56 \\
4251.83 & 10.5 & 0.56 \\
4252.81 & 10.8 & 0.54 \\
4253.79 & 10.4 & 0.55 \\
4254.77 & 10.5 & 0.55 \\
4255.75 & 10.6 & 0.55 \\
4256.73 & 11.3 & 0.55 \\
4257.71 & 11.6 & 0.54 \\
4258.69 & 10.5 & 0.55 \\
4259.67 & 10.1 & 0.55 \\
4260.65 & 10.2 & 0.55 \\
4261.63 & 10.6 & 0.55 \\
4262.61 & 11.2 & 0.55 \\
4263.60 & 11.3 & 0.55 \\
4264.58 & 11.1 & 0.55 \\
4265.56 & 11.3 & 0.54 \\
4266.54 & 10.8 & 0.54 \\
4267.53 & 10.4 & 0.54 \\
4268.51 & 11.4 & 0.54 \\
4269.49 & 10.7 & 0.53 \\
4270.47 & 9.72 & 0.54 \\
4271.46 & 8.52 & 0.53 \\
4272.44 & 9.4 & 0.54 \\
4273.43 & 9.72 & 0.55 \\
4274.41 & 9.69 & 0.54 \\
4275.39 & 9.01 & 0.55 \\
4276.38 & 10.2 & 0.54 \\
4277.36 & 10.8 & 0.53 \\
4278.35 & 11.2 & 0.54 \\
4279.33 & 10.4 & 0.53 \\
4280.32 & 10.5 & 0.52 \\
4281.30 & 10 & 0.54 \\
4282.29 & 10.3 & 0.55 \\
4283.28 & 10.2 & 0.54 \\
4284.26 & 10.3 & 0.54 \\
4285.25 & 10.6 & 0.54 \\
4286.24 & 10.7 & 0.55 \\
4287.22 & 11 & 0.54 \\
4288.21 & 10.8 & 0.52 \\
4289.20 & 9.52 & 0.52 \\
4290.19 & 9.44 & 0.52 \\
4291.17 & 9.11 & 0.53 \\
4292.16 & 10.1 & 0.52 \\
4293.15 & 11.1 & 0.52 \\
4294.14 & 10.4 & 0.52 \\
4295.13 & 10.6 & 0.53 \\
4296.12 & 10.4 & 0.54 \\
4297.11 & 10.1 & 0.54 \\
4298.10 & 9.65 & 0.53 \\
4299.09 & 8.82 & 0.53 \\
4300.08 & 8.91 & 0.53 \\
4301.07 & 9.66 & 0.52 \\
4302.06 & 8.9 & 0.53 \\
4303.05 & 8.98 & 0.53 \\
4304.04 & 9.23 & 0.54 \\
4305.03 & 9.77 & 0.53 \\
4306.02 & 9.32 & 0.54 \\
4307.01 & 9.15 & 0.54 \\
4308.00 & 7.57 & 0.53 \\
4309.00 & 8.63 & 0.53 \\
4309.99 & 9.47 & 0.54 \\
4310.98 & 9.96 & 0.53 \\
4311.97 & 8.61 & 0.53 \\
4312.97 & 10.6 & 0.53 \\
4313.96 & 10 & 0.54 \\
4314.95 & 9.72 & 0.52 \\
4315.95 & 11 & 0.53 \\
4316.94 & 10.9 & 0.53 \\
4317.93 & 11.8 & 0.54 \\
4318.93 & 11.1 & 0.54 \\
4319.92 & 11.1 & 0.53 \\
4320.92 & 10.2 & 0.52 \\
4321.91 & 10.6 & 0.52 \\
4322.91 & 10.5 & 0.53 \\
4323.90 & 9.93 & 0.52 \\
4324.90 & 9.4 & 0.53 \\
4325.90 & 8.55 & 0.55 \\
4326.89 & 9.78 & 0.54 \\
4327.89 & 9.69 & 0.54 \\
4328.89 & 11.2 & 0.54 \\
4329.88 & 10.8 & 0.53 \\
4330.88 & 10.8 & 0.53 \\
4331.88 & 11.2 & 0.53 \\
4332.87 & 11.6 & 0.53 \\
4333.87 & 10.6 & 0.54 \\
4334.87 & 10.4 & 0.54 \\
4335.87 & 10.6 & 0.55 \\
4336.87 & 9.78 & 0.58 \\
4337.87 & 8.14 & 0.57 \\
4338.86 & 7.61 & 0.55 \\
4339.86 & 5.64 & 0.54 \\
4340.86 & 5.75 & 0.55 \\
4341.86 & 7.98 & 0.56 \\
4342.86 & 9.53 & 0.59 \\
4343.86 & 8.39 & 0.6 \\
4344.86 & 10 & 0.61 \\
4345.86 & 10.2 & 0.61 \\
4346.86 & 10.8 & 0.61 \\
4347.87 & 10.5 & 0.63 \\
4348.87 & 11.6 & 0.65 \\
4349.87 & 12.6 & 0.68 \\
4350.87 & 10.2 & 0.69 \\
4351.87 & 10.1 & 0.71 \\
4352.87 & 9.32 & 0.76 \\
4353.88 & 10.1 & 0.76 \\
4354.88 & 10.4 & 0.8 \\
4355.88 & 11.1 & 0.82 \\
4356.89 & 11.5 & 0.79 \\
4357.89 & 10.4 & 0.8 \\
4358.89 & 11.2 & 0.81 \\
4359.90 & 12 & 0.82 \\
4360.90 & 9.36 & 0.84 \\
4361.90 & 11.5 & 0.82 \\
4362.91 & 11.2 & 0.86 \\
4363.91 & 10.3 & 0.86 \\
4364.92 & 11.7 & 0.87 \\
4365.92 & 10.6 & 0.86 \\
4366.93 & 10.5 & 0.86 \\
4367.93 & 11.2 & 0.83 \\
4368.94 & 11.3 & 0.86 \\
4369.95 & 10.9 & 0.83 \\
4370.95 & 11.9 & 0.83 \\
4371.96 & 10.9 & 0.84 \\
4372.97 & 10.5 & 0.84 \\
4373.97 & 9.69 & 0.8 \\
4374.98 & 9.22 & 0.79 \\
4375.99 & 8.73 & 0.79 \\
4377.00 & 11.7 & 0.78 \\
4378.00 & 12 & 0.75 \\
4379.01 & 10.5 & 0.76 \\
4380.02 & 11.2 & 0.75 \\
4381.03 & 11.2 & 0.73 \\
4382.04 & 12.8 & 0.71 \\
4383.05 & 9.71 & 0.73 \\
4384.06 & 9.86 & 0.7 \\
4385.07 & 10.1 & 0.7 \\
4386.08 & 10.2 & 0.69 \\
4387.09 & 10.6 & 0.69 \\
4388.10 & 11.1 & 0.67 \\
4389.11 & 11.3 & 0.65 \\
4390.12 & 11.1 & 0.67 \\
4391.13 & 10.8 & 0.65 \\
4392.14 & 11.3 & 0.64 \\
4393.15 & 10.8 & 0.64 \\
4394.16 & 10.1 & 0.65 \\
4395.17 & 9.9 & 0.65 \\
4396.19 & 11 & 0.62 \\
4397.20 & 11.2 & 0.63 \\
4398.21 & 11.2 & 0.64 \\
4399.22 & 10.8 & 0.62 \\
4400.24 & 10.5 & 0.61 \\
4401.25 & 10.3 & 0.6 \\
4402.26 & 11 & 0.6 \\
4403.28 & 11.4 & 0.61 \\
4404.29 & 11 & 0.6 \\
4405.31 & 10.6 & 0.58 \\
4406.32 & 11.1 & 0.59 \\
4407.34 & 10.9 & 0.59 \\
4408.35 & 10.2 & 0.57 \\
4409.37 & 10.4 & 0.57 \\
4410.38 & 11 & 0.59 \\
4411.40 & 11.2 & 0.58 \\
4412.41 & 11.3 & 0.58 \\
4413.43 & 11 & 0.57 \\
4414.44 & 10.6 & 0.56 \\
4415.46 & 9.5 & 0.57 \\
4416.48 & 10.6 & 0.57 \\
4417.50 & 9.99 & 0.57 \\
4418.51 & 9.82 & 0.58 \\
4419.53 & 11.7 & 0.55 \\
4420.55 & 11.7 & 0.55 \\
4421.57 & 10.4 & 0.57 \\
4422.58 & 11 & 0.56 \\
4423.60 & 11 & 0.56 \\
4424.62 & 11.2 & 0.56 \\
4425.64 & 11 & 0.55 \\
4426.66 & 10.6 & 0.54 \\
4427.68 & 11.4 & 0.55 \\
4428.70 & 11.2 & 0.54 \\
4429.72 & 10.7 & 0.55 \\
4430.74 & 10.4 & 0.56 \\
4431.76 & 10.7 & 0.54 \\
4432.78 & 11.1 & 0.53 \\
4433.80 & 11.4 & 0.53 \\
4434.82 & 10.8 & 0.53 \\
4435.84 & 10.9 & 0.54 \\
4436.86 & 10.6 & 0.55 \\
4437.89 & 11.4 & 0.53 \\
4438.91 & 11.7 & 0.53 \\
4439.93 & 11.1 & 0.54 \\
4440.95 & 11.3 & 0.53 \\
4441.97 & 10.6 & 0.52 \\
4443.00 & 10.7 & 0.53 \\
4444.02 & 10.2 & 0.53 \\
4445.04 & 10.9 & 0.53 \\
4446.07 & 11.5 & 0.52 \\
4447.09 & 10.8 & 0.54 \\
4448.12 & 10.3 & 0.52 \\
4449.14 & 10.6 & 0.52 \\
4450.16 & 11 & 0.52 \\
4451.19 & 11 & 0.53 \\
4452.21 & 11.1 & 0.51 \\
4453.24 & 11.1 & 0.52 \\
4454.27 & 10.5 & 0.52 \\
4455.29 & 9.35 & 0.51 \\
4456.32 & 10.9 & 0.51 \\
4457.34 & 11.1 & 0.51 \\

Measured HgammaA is 0.80 angstrom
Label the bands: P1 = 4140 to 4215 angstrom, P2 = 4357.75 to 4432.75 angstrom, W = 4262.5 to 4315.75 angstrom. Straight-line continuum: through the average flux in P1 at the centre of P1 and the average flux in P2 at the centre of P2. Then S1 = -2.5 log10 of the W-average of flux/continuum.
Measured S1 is 0.08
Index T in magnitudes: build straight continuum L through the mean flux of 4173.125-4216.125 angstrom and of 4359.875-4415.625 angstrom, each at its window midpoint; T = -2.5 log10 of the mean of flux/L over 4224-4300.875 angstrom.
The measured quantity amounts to 0.049 mag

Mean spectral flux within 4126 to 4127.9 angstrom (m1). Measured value 10.8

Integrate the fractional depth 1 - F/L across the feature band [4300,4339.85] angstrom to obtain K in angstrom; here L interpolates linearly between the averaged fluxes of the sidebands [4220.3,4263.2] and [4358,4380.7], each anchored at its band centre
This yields 2.99 angstrom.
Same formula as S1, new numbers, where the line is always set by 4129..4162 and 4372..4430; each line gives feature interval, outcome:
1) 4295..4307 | 0.13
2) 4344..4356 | 0.02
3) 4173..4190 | 0.02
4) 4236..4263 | 0.02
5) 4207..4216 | -0.02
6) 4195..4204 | -0.02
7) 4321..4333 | 0.04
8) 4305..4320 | 0.08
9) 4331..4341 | 0.15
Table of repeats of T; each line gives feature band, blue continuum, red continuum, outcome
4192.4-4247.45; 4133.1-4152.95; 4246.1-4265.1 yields 0.01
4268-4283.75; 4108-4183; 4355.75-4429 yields 0.06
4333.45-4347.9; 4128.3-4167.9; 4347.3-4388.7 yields 0.19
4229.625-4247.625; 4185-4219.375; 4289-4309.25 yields -0.01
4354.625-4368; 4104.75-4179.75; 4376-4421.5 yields -0.02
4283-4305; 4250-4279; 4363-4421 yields 0.06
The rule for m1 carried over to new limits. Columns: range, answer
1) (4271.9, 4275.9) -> 9.45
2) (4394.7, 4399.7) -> 10.8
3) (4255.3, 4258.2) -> 11.2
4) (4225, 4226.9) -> 8.58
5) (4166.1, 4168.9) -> 10.7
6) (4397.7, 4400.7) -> 10.8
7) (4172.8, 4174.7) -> 9.48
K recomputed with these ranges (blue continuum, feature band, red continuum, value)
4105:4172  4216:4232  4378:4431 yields 0.7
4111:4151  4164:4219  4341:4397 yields 0.0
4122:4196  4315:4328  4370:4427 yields 0.4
